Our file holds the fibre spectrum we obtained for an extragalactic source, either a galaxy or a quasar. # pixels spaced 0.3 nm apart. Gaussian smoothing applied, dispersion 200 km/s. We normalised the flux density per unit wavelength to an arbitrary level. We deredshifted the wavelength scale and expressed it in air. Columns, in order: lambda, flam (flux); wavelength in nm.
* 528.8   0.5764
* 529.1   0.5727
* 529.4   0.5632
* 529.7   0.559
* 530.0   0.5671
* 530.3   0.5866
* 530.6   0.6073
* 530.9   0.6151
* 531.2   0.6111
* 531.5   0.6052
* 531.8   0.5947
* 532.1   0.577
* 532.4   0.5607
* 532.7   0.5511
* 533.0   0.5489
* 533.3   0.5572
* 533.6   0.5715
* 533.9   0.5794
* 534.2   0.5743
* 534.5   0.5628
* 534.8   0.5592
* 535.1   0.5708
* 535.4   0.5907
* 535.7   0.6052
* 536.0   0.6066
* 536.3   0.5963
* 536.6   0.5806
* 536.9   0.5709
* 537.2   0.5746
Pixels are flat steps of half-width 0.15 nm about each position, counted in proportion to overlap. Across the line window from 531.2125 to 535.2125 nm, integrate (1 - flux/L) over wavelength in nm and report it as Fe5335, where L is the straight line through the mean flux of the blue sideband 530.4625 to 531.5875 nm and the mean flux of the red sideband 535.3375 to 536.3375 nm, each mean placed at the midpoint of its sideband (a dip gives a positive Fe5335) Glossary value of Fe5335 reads 0.23 nm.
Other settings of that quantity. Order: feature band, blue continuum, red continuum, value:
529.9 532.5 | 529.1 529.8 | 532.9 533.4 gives -0.16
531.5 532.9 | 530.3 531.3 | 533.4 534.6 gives 0.04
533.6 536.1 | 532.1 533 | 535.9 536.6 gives 0.01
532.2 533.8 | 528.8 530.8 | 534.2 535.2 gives 0.03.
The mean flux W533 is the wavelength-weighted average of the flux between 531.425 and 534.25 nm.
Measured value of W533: 0.571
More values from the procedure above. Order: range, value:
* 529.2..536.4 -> 0.58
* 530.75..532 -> 0.605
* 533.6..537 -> 0.581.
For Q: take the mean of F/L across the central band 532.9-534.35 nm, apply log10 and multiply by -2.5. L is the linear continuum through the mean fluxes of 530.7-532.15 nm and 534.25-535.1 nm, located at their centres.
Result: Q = 0.02 mag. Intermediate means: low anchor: 0.602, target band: 0.567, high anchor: 0.564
